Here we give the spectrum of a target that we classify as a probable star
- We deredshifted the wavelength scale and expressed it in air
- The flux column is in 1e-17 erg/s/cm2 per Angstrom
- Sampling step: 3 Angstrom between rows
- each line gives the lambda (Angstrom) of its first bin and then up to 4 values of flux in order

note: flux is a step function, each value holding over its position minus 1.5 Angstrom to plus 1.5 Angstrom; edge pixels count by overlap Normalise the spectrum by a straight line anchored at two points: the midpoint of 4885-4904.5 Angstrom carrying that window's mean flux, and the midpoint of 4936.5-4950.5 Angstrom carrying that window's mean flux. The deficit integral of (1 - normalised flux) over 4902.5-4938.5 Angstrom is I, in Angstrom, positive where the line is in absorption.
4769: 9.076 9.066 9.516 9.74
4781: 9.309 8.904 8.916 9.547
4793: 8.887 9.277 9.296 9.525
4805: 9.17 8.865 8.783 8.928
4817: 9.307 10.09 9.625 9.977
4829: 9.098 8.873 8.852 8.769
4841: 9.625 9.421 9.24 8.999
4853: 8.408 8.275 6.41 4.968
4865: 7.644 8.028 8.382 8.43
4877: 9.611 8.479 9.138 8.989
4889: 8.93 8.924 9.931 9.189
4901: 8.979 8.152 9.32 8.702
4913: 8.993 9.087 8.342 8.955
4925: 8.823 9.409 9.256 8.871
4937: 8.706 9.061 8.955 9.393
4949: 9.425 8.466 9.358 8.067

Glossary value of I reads 0.9 Angstrom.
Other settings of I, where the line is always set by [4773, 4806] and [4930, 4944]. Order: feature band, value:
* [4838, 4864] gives 2.72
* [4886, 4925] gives 0.32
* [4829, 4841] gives 0.28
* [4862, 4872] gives 1.72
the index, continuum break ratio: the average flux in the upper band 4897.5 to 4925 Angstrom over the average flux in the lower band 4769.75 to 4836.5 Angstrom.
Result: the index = 0.96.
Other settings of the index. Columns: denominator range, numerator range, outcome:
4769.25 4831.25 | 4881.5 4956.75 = 0.97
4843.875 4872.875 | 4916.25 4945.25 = 1.13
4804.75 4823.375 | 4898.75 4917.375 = 0.96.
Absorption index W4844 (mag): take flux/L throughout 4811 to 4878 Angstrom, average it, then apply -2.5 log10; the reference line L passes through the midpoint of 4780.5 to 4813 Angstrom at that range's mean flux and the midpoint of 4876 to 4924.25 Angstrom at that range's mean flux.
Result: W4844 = 0.05 mag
